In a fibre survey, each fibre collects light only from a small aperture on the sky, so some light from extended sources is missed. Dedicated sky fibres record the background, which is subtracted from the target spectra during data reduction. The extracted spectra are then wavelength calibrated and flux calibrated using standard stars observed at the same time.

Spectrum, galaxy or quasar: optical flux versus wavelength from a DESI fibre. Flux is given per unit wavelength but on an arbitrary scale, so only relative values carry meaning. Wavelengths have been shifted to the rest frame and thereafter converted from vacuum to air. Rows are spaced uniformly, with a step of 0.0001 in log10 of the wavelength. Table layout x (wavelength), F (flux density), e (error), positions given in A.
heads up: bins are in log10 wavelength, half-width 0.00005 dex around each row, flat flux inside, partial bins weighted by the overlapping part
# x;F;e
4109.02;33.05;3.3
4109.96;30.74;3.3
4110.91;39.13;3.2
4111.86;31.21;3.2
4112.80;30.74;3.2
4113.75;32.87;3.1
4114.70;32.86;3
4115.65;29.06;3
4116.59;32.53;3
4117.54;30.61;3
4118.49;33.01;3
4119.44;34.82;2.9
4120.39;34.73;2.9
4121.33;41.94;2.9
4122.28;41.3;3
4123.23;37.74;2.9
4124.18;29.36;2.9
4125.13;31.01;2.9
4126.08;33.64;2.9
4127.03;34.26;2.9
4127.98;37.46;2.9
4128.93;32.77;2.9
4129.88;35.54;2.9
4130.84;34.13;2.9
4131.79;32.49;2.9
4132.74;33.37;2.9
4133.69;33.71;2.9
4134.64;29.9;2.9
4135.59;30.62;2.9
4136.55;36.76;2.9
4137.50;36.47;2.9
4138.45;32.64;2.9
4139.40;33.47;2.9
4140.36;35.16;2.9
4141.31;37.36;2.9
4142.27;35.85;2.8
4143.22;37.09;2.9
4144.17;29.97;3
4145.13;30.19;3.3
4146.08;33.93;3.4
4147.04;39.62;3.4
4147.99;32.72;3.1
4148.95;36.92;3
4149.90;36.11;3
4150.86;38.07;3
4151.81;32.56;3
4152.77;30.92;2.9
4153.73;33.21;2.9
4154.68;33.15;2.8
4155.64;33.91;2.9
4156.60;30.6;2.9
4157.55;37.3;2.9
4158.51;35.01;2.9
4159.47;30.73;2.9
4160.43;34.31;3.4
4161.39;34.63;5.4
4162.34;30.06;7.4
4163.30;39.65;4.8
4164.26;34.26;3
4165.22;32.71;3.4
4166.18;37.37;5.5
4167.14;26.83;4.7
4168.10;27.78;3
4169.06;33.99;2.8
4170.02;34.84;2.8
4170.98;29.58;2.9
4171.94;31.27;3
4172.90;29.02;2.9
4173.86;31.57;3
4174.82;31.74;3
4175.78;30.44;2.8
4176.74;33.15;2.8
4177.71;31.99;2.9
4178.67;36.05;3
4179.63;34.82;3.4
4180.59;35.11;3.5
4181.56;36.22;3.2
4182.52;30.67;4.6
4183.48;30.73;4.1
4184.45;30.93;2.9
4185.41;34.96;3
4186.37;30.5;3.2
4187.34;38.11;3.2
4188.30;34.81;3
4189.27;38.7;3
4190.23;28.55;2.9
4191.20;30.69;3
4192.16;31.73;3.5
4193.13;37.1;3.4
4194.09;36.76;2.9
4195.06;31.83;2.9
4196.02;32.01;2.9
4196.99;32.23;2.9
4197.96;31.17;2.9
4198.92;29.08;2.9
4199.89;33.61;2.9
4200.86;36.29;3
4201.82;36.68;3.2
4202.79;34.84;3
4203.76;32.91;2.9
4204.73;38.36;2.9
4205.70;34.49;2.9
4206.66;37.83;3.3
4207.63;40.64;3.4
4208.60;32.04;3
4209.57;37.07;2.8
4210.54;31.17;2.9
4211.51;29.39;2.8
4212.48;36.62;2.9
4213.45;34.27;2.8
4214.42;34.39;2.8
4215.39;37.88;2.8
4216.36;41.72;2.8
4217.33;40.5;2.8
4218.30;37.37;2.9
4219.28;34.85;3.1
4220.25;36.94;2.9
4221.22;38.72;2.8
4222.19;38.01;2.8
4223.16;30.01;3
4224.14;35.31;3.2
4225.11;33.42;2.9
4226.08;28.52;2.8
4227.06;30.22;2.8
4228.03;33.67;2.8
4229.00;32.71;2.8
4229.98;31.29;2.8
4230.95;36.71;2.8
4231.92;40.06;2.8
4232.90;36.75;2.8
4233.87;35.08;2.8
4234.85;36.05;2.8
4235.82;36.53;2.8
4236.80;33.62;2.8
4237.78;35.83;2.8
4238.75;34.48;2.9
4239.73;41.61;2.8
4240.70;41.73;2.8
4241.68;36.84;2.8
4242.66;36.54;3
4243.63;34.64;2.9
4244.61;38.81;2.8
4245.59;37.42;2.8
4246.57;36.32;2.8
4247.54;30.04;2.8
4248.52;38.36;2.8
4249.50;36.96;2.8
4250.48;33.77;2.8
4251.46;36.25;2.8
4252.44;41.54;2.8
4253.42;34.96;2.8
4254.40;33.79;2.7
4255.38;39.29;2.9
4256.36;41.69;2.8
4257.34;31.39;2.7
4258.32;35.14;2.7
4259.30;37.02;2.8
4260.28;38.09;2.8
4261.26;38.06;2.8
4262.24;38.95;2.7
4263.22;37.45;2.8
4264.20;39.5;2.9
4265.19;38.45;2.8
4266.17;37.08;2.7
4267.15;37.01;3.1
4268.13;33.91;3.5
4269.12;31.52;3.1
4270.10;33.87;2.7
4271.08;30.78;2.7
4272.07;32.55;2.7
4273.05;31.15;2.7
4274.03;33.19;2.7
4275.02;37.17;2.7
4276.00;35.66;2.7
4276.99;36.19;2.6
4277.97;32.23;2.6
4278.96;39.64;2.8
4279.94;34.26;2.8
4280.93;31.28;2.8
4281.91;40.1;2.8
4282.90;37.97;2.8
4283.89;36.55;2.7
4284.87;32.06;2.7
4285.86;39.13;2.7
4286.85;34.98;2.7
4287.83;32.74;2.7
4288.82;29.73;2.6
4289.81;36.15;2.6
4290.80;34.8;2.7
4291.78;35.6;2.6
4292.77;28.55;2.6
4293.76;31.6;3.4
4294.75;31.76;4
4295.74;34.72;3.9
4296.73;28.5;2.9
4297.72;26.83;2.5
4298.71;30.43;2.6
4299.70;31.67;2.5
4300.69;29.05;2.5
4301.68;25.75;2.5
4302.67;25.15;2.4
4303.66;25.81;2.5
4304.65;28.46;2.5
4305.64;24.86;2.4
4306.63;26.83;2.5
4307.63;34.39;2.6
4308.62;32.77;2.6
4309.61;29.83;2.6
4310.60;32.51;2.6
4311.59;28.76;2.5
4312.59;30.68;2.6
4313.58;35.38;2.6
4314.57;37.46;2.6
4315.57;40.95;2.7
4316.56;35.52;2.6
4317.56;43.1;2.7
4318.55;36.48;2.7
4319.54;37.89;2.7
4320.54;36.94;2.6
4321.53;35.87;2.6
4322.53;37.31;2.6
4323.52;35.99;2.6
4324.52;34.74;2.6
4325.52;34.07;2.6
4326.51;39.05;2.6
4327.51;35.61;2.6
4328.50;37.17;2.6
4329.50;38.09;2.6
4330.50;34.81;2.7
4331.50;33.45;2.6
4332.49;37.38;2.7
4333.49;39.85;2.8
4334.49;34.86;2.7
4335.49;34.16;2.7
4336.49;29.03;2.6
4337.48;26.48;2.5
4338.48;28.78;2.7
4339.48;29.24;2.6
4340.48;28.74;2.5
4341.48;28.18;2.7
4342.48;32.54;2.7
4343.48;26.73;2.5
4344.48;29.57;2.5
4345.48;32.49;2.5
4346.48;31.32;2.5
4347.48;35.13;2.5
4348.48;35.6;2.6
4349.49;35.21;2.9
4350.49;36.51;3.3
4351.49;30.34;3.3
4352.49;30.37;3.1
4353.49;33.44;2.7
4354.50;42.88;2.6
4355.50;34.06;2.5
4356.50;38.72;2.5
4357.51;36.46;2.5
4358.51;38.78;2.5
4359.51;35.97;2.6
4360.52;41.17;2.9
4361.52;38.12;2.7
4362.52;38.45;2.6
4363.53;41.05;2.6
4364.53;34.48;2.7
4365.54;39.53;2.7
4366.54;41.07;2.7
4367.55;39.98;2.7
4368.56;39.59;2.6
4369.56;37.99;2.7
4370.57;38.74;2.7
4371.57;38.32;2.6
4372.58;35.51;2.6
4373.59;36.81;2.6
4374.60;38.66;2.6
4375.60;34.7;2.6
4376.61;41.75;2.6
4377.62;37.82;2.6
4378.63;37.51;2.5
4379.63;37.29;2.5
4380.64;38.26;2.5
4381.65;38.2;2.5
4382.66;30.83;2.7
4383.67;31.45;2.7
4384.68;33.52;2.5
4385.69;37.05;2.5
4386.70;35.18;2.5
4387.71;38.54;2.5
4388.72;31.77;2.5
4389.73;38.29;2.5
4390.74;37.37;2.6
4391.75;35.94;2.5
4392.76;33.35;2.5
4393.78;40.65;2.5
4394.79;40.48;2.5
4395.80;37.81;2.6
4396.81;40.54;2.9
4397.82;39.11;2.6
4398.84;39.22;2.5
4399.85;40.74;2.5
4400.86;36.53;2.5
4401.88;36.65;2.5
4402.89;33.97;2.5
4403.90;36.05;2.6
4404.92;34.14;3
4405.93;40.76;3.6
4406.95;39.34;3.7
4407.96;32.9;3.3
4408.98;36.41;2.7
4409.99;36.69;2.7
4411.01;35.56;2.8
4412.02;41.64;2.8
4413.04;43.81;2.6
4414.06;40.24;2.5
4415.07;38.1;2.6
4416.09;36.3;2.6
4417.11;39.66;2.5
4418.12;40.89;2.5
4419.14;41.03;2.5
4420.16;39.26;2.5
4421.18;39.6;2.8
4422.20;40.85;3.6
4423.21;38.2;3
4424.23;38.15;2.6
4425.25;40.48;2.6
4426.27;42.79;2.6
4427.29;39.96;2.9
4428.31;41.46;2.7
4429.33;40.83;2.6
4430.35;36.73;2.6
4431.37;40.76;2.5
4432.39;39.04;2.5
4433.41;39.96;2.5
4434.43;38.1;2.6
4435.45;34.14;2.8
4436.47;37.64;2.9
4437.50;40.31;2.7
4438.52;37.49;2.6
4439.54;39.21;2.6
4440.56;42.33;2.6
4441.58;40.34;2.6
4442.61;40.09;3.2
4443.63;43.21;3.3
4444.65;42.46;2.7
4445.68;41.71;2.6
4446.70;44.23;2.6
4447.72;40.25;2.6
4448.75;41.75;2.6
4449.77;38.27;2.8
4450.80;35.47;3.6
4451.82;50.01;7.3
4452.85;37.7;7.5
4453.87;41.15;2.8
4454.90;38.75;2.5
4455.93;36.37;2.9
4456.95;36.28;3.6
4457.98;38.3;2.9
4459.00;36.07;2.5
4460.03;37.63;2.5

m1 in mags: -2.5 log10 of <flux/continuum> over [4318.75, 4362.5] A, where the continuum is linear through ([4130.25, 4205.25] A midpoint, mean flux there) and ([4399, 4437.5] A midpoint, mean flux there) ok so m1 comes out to 0.08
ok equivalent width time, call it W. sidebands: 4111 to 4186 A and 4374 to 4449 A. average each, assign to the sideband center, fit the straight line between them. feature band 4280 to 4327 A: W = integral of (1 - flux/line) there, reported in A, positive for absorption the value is 4.2 A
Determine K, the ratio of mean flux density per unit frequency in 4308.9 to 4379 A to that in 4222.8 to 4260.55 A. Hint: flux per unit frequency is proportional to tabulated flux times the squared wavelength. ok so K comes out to 1.0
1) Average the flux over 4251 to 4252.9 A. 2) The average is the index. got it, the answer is 38.9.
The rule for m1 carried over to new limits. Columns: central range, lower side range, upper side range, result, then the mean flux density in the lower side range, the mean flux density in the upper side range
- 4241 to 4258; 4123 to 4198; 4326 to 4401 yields -0.06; 33.5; 35.9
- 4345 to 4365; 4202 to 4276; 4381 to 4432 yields 0.04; 35.8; 38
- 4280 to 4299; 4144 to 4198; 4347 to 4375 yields 0.07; 33.3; 37.2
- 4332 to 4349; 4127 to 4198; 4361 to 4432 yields 0.17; 33.5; 38.1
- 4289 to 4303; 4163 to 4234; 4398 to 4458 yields 0.18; 34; 39.2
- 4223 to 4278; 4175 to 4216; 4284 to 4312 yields -0.11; 34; 30.9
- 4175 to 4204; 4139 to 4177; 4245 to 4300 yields 0.01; 33.4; 34.9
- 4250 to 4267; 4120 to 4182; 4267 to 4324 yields -0.12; 33.9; 33.3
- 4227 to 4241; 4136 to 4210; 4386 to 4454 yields -0.02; 33.8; 39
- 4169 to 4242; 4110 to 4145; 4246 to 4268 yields 0.04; 34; 36.8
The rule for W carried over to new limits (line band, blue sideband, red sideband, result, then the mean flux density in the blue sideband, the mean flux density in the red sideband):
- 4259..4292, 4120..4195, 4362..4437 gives 0.4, 33.8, 38.1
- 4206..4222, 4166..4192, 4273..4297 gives -1.6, 32.5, 34.3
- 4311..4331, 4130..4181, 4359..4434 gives 0.2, 33.5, 38.1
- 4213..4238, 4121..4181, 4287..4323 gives -1.7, 33.8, 32.4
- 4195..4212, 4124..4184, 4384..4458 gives 0.2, 33.5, 38.8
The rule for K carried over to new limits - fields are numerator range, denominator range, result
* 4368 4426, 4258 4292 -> 1.13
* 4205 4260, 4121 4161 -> 1.09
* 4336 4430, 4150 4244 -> 1.17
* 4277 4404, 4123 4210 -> 1.12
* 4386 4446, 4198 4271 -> 1.18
